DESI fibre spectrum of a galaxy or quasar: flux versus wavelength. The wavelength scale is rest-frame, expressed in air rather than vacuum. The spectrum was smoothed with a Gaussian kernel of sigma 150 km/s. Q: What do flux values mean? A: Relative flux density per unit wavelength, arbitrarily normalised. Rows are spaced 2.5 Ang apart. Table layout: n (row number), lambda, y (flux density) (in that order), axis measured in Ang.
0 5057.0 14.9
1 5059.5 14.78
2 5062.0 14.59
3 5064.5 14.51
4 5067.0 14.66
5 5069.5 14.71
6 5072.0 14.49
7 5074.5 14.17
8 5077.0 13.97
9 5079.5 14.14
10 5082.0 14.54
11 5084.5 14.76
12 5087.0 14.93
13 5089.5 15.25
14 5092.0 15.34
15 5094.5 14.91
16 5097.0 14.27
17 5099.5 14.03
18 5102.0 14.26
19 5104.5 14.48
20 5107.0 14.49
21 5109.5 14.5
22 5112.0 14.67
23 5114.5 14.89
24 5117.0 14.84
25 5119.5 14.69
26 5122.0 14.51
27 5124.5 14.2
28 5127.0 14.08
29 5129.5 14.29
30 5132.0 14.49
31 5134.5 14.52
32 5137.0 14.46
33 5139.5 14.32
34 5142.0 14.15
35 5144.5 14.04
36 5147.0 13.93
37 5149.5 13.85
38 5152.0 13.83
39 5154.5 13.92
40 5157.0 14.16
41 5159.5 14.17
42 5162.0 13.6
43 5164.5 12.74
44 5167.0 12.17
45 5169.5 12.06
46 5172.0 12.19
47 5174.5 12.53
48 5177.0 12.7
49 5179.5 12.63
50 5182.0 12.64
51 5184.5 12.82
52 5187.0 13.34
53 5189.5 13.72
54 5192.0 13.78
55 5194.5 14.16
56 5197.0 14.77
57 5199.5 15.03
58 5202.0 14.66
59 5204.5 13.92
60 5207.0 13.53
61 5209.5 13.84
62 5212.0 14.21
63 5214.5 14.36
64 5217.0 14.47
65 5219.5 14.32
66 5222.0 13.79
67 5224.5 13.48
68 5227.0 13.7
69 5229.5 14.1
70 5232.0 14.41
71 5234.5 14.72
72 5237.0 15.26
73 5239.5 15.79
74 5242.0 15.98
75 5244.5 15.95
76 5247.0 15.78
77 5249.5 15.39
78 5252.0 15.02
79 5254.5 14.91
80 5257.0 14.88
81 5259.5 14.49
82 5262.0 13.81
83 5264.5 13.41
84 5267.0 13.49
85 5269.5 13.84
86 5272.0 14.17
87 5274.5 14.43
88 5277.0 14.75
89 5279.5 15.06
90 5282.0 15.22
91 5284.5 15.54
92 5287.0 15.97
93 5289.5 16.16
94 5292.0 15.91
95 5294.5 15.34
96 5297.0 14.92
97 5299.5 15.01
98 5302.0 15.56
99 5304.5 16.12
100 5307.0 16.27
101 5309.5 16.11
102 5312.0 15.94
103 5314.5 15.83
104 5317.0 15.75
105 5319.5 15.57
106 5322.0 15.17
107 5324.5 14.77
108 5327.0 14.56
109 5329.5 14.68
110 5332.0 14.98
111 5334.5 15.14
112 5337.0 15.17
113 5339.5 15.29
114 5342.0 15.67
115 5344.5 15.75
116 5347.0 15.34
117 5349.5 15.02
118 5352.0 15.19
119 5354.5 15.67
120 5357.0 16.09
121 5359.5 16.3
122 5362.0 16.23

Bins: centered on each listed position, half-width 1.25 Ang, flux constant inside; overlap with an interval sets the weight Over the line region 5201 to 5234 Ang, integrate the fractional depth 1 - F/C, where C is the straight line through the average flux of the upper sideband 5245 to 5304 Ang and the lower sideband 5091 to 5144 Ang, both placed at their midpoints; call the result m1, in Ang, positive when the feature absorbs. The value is 1.6 Ang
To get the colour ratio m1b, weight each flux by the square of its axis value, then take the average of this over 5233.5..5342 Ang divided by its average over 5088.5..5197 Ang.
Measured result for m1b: 1.2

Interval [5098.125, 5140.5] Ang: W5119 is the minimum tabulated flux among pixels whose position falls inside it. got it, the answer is 14.03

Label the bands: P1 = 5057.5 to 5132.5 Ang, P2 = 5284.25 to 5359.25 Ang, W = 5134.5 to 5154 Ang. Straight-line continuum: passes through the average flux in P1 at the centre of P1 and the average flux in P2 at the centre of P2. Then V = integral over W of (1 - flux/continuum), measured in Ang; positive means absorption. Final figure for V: 0.9 Ang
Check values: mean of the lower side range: 14.6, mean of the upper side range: 15.5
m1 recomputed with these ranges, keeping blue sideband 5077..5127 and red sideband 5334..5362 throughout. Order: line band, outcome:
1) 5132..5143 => 0.3 Ang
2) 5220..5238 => 1.1 Ang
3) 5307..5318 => -0.4 Ang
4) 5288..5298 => -0.2 Ang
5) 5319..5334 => 0.5 Ang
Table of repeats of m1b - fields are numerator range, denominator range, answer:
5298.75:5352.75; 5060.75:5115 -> 1.16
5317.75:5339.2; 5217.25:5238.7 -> 1.09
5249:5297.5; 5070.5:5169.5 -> 1.10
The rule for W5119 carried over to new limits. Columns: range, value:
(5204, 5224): 13.53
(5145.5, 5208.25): 12.06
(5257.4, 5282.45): 13.41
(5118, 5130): 14.08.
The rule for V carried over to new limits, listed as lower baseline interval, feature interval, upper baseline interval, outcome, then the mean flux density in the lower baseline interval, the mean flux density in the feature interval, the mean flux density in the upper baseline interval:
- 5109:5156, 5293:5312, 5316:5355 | -0.72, 14.3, 15.6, 15.2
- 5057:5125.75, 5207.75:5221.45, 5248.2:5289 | 0.43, 14.6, 14.2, 14.7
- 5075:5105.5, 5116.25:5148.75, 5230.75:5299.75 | 0.74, 14.6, 14.3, 15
